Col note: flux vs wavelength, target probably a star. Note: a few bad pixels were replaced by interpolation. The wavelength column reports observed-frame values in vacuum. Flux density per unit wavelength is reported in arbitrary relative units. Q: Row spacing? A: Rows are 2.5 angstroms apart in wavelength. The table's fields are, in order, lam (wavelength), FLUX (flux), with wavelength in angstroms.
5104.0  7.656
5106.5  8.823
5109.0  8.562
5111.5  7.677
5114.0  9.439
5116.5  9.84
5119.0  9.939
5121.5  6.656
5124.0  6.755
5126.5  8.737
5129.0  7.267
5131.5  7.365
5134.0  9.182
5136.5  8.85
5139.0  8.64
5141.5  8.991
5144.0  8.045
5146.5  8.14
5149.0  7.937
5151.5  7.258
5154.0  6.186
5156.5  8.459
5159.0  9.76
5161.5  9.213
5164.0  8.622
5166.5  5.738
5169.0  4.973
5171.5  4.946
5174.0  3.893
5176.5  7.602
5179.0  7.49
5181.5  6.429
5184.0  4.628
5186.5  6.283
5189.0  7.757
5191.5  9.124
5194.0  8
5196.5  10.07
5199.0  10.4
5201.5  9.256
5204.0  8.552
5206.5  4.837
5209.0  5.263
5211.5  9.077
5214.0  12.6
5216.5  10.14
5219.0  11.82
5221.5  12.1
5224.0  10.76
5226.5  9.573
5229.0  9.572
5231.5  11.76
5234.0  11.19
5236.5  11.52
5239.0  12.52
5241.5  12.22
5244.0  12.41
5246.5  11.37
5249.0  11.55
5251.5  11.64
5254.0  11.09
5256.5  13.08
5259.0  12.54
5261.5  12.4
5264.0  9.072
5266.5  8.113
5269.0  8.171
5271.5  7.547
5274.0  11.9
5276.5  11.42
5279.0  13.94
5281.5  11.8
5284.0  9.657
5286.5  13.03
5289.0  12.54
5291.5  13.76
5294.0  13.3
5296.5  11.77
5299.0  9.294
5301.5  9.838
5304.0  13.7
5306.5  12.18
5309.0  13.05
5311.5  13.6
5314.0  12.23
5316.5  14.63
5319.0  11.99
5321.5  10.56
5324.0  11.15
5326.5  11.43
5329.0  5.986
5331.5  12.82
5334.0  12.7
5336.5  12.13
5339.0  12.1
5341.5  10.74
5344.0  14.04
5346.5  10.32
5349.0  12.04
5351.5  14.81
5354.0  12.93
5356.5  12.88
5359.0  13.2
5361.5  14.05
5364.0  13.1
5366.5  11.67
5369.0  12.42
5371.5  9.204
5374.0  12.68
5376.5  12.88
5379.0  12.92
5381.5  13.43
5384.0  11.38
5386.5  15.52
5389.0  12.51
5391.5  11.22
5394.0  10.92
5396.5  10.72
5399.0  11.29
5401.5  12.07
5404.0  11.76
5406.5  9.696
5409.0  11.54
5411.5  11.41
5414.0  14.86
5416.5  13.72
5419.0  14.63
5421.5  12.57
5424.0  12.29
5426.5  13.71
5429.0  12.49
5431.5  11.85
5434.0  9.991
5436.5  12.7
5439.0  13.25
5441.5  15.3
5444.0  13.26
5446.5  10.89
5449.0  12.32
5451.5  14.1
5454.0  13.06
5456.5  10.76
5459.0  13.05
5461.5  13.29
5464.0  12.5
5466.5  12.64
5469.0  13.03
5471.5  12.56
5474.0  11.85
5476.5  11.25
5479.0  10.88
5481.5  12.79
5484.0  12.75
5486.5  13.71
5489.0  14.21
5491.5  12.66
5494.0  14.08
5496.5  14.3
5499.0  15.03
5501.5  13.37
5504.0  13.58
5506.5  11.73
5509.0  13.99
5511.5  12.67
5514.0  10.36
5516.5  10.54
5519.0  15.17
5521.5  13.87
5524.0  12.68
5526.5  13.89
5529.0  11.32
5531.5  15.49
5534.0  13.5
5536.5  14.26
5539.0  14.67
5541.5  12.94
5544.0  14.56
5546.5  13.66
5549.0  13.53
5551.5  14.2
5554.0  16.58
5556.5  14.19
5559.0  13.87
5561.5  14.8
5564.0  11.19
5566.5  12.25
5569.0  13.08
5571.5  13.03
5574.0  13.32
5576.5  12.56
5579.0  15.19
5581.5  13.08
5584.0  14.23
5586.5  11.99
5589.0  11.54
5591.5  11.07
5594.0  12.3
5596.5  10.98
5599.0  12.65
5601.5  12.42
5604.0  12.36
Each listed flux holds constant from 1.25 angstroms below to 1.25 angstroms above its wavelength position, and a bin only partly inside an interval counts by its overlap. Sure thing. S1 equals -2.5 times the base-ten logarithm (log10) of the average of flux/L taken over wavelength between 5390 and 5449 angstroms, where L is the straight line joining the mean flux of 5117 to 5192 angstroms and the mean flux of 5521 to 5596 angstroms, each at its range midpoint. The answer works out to -0.08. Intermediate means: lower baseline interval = 7.5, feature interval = 12.3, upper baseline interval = 13.4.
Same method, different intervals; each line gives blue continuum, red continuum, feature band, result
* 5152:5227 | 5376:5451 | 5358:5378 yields -0.08 mag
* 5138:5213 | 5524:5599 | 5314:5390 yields -0.20 mag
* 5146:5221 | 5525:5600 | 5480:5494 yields -0.09 mag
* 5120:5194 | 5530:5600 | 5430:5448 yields -0.08 mag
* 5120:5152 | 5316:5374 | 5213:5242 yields -0.16 mag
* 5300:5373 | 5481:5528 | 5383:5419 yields 0.04 mag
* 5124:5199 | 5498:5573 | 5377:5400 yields -0.10 mag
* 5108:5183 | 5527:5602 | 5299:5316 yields -0.24 mag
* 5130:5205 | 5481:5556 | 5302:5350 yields -0.16 mag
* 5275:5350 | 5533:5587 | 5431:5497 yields 0.03 mag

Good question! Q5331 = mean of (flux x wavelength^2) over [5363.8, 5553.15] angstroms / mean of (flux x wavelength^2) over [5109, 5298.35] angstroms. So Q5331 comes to 1.5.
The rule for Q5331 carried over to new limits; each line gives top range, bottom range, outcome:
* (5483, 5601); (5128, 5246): 1.75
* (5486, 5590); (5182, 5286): 1.48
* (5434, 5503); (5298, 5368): 1.12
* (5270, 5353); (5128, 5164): 1.53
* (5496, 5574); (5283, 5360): 1.21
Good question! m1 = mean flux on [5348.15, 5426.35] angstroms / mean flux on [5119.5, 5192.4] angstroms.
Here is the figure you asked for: 1.68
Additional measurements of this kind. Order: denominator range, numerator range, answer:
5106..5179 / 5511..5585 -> 1.72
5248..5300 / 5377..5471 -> 1.10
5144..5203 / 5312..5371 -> 1.62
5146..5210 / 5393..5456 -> 1.69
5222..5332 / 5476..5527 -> 1.14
